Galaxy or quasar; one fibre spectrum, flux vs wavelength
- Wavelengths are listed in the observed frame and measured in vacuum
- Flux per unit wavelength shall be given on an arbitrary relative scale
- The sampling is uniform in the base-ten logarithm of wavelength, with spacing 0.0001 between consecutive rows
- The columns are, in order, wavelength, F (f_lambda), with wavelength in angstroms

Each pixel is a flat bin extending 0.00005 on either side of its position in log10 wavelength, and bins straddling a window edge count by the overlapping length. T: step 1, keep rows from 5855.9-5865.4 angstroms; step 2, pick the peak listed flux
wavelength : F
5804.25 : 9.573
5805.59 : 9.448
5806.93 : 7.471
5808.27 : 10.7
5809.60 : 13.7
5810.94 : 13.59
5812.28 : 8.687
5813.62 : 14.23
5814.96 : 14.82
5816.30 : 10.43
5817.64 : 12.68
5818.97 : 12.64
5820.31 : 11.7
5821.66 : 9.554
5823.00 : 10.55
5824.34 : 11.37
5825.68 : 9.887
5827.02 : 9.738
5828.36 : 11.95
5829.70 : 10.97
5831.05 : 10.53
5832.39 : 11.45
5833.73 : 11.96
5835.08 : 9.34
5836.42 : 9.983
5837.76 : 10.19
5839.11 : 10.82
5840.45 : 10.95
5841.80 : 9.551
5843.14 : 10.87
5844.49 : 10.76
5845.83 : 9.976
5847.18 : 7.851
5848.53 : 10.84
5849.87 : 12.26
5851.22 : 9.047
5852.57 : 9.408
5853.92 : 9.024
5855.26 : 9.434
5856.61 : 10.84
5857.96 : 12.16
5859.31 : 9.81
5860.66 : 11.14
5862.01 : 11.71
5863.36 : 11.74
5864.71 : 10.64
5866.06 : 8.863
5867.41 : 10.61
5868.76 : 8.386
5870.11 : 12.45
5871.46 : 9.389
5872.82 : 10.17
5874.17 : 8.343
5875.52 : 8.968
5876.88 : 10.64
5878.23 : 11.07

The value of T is 12.16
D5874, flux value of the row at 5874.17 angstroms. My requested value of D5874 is 8.343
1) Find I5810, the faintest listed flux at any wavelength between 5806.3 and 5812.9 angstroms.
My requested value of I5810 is 7.471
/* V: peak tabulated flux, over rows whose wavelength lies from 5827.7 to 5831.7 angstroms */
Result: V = 11.95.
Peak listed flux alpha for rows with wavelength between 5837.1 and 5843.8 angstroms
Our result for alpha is 10.95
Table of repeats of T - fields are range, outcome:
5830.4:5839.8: 11.96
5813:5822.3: 14.82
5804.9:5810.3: 13.7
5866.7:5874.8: 12.45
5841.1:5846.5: 10.87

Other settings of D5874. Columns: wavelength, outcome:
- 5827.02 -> 9.738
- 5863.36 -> 11.74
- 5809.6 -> 13.7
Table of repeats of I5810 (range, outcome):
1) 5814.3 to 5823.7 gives 9.554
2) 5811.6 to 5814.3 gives 8.687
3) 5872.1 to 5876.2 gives 8.343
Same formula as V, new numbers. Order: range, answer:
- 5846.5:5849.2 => 10.84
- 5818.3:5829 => 12.64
